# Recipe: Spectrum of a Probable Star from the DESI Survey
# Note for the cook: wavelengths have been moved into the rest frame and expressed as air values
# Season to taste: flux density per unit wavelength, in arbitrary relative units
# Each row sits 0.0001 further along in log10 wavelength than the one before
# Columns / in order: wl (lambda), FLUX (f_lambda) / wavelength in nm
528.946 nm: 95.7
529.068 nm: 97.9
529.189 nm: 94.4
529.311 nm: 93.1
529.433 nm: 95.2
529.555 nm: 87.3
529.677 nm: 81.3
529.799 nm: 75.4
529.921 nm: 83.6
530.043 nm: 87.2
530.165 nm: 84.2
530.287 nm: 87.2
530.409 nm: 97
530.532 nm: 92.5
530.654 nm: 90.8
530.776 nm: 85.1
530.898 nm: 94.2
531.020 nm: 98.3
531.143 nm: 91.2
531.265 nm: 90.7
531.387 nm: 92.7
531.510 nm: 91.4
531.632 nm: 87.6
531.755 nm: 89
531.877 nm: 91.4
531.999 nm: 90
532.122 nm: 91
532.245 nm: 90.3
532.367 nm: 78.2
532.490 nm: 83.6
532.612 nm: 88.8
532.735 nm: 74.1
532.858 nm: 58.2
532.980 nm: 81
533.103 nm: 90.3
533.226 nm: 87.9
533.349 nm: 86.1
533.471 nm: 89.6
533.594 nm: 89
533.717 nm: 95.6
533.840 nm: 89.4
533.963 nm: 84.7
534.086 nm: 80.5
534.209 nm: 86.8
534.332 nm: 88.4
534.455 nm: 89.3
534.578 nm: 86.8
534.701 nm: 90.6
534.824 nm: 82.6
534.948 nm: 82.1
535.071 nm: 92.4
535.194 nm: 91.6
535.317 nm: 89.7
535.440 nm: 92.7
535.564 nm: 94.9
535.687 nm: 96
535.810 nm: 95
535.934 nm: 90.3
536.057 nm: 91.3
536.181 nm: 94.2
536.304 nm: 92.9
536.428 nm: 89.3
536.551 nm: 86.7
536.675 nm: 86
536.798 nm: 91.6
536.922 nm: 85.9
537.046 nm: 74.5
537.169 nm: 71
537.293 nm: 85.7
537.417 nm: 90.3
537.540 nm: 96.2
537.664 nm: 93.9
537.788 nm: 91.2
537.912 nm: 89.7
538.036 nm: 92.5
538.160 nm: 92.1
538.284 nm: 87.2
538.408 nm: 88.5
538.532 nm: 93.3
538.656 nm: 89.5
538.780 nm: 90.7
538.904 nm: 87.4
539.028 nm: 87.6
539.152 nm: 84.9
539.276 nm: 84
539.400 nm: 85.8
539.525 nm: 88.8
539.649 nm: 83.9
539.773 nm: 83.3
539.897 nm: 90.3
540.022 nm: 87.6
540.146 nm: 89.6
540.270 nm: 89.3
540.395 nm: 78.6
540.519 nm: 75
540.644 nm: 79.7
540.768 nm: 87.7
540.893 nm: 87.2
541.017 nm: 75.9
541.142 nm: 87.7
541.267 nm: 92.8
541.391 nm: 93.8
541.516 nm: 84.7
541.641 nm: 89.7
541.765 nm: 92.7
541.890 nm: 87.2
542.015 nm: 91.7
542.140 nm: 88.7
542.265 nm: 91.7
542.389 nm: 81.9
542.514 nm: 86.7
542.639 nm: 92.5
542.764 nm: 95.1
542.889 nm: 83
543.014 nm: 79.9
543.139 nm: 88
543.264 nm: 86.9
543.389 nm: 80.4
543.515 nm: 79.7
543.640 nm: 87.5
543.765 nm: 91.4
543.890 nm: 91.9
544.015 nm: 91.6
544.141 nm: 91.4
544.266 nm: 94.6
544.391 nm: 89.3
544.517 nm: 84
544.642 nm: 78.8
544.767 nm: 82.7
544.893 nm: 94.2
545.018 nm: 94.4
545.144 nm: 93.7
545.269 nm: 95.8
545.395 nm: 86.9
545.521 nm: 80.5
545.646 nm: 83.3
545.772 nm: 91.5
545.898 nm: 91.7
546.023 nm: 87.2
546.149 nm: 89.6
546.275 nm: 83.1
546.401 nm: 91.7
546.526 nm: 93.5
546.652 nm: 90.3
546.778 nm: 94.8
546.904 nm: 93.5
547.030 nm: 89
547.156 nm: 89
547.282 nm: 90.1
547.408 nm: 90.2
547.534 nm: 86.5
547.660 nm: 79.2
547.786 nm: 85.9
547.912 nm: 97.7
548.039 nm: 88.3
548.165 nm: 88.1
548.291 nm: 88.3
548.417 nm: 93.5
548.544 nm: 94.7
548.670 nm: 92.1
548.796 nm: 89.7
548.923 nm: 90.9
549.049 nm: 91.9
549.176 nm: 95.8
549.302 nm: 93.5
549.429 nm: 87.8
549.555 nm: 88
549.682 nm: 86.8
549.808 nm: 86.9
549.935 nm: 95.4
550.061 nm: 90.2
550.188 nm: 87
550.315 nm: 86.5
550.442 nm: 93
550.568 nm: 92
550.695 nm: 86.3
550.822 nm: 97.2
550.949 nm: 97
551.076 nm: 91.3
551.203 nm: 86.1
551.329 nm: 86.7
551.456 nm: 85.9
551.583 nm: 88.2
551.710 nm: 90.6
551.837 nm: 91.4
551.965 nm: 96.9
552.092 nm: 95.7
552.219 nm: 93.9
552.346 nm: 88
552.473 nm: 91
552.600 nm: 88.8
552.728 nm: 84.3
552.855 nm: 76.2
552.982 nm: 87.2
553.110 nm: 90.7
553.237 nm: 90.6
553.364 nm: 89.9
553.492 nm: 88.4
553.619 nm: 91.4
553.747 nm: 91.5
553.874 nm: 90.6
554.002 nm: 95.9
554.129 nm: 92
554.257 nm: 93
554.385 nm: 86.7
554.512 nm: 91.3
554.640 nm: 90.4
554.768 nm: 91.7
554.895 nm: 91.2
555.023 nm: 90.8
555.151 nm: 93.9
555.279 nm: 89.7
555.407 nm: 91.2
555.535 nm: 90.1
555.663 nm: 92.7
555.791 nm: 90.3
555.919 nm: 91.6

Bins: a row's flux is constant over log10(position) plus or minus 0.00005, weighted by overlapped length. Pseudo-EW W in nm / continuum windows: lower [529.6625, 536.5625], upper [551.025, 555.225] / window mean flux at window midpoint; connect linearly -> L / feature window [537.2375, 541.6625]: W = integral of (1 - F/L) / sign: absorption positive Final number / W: 0.06 nm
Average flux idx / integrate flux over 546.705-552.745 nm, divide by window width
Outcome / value 90.4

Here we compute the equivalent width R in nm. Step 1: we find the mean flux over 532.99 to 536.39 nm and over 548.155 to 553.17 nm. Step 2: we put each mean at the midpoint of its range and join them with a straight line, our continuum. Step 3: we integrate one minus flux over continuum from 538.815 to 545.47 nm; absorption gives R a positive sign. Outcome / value 0.18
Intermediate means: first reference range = 89.5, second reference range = 90.2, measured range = 87.4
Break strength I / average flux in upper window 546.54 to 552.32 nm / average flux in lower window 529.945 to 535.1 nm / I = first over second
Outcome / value 1.0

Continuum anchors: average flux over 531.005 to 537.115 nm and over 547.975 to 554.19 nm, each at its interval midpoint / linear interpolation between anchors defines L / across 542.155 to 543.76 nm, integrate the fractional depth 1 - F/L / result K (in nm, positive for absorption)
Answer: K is 0.05 nm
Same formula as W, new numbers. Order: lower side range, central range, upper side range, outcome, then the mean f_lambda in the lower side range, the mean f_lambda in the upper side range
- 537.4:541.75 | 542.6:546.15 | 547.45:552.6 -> 0.03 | 87.8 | 90.4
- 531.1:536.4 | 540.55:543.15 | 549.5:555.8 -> 0.05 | 88.1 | 90.2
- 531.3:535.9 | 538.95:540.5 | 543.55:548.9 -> 0.05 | 87.6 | 89.5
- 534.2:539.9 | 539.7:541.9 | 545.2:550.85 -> 0.07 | 88.7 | 89.8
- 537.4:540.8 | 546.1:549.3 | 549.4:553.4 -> -0.05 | 87.8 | 89.6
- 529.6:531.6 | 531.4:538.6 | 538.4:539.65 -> 0.03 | 88.9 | 87.8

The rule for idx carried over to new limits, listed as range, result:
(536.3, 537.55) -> 85.7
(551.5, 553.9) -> 89.7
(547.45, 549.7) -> 90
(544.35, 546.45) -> 88.1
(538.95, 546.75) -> 87.5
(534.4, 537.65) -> 88.9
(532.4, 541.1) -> 87.1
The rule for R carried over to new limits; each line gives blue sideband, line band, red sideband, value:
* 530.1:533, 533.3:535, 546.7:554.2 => 0.01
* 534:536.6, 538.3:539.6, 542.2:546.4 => 0.01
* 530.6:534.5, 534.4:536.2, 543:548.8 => -0.06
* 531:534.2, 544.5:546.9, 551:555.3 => 0.00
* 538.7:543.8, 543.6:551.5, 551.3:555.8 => -0.12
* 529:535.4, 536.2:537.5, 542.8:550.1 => 0.04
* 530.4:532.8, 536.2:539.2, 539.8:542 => -0.03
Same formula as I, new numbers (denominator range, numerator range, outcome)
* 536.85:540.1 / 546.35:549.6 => 1.03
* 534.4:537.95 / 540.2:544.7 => 0.98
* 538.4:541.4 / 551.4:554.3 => 1.04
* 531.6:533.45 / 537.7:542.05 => 1.03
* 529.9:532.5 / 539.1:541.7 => 0.96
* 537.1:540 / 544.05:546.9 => 1.01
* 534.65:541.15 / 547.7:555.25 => 1.03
